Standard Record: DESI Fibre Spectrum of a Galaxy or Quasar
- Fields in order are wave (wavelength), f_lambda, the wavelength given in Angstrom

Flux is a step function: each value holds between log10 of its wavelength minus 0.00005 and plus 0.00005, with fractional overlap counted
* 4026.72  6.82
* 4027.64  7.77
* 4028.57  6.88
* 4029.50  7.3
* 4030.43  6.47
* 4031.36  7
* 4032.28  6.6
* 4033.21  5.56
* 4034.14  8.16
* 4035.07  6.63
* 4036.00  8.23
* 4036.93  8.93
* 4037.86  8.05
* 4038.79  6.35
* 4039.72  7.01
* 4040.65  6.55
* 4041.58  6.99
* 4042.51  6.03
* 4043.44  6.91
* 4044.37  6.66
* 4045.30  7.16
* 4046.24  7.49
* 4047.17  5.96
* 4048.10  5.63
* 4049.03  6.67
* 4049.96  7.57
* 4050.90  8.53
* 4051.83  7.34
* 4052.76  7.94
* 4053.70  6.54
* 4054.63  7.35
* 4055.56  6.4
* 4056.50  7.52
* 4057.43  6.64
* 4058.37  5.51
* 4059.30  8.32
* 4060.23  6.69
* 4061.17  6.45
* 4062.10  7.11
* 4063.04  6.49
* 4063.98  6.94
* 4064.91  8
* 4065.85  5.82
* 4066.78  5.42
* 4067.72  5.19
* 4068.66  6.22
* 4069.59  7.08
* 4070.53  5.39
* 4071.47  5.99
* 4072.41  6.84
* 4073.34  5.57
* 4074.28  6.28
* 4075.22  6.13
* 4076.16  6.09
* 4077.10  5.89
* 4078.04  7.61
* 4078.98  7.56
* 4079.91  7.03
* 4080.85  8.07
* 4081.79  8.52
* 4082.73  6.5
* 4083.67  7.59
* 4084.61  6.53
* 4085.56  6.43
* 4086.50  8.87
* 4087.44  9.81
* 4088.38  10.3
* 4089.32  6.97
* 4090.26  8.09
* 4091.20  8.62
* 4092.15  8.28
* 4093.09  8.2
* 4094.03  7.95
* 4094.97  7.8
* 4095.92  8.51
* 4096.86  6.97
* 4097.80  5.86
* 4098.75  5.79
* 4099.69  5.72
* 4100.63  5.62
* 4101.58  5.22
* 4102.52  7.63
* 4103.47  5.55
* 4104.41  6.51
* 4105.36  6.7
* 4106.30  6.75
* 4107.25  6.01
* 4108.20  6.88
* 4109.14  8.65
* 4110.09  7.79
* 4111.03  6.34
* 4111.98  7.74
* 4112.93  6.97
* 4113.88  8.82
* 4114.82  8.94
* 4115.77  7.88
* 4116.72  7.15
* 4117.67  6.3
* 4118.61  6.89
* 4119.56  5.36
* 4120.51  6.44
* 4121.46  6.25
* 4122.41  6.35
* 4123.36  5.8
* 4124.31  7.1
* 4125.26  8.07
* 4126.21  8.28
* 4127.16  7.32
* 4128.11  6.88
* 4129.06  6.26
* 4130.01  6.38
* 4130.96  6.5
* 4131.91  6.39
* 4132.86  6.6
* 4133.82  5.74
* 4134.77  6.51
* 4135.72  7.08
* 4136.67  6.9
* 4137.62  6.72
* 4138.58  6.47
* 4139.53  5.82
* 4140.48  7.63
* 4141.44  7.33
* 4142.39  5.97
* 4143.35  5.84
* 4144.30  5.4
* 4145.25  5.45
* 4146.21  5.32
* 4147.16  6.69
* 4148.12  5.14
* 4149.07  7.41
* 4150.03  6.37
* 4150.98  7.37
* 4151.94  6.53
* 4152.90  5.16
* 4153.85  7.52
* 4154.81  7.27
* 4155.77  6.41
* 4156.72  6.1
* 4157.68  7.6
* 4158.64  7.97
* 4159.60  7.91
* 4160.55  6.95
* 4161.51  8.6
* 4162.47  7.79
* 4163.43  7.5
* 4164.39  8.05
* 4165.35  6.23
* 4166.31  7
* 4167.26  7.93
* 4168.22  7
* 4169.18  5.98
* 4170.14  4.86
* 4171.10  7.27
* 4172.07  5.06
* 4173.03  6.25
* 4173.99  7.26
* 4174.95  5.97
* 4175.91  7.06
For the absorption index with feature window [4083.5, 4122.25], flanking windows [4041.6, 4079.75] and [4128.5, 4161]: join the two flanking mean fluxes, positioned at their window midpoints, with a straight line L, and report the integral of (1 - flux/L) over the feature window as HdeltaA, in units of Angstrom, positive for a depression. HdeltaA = -3.6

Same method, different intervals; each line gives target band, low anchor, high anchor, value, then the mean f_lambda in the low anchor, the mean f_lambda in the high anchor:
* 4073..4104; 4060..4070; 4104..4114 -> -1.70 Angstrom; 6.48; 7.14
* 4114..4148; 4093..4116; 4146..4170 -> 1.75 Angstrom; 7.05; 6.94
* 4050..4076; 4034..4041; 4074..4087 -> 2.11 Angstrom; 7.47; 7.09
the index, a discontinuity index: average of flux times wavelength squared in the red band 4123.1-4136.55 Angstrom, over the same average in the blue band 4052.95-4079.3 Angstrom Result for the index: 1.07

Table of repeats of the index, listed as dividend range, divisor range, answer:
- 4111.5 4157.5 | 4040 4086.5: 1.02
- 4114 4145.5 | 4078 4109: 0.93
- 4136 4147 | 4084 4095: 0.79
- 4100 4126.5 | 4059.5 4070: 1.08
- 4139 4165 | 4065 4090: 1.01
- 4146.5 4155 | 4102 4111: 0.97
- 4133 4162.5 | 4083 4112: 0.94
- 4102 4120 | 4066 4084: 1.10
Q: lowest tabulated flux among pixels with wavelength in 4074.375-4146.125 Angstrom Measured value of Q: 5.22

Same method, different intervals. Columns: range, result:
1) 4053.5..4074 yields 5.19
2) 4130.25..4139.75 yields 5.74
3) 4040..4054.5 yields 5.63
